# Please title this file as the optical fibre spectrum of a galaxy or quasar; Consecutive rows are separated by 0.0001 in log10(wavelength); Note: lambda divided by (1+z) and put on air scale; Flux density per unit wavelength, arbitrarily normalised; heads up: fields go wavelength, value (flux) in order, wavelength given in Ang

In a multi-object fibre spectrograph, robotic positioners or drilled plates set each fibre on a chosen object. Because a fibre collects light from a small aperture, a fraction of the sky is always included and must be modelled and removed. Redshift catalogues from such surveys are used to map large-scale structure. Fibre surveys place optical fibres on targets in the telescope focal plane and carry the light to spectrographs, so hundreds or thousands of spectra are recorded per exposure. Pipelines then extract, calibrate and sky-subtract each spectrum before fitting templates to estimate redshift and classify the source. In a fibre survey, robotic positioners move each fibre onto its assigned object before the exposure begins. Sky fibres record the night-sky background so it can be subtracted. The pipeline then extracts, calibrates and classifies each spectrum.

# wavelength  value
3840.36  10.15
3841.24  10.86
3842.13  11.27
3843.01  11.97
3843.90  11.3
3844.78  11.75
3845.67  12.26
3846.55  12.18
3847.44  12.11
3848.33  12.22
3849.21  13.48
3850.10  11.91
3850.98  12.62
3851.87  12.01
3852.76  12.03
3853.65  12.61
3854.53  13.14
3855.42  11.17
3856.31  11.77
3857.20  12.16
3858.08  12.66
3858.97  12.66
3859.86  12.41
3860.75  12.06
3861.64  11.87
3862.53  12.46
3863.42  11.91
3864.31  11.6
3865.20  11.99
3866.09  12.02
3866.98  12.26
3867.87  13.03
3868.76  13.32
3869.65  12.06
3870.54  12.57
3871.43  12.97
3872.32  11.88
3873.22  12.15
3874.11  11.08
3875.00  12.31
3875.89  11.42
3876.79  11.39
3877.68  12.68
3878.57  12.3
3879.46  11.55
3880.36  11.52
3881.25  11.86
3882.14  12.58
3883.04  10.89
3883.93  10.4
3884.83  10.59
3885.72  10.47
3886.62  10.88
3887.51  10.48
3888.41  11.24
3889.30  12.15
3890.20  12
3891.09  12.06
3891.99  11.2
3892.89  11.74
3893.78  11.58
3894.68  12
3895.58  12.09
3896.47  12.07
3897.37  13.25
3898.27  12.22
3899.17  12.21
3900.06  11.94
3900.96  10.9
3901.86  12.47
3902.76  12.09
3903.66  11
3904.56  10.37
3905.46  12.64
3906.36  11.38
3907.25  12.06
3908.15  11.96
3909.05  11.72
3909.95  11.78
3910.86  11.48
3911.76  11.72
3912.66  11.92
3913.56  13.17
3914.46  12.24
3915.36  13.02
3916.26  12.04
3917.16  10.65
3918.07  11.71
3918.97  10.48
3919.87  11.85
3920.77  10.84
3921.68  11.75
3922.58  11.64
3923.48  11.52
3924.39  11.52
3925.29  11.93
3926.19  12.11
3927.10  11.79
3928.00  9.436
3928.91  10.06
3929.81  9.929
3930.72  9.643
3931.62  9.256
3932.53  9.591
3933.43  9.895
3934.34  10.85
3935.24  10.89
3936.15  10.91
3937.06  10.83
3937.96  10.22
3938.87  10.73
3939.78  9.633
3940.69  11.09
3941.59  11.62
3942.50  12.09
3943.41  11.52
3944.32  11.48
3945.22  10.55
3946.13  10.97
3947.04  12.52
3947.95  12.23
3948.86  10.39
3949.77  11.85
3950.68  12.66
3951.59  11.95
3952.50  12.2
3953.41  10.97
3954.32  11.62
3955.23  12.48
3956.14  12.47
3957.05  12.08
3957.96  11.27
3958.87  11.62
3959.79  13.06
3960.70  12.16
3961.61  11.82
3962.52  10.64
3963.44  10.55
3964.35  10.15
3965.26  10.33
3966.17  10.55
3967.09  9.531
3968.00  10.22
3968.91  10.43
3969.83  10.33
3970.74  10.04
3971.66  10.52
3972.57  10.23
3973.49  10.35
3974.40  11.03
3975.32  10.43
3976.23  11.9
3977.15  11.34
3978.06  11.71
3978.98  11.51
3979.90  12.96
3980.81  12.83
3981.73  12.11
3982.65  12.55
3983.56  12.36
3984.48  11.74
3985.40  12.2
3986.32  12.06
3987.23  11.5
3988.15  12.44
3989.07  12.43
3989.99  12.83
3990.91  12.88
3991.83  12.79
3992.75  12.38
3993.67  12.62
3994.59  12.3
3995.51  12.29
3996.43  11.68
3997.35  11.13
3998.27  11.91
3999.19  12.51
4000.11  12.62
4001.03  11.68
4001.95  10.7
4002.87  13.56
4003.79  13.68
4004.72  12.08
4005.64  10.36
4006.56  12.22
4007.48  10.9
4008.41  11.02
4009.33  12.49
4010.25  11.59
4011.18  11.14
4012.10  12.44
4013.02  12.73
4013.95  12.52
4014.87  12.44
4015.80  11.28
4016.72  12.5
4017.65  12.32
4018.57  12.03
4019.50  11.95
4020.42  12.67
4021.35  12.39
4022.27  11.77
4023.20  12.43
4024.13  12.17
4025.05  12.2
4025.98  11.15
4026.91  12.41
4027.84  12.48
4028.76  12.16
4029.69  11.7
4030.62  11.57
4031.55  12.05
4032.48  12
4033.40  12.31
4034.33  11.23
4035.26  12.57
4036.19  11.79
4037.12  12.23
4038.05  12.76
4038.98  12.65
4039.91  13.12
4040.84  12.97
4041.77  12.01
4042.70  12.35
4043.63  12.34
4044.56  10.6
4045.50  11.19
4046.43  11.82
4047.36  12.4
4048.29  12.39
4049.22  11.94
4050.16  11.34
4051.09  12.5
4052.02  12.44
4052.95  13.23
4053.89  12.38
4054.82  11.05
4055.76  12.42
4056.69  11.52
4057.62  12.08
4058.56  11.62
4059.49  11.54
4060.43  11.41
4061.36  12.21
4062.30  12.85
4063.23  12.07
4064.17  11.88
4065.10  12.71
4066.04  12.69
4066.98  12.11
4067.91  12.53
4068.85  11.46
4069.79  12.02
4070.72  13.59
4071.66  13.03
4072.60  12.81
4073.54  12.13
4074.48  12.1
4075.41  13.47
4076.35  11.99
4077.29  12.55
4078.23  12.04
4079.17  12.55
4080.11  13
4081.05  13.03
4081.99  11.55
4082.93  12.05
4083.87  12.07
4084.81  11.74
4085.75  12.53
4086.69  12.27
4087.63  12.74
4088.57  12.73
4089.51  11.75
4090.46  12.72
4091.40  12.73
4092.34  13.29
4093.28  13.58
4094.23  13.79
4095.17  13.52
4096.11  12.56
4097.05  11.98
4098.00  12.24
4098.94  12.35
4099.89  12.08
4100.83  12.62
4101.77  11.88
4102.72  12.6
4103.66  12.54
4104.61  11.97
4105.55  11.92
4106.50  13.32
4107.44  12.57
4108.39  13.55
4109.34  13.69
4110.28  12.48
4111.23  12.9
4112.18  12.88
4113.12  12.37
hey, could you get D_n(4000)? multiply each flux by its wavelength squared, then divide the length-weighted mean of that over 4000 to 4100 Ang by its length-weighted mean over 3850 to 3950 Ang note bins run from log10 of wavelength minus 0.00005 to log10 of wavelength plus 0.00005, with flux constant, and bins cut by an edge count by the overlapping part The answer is 1.1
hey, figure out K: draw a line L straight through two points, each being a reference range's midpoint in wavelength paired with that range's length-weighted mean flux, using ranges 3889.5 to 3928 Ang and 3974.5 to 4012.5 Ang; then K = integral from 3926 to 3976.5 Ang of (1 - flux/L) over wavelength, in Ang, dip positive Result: 3.92 Ang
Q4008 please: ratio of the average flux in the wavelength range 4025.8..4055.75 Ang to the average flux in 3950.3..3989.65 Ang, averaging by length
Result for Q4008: 1.1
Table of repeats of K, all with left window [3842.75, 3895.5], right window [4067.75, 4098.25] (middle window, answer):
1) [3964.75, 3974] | 1.5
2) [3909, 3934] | 1.8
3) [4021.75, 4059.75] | 1.1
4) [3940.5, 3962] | 0.7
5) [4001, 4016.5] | 0.5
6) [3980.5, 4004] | 0.0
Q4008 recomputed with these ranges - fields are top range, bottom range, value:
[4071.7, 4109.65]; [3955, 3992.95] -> 1.09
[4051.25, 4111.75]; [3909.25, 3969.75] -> 1.11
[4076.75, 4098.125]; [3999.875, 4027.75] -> 1.04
